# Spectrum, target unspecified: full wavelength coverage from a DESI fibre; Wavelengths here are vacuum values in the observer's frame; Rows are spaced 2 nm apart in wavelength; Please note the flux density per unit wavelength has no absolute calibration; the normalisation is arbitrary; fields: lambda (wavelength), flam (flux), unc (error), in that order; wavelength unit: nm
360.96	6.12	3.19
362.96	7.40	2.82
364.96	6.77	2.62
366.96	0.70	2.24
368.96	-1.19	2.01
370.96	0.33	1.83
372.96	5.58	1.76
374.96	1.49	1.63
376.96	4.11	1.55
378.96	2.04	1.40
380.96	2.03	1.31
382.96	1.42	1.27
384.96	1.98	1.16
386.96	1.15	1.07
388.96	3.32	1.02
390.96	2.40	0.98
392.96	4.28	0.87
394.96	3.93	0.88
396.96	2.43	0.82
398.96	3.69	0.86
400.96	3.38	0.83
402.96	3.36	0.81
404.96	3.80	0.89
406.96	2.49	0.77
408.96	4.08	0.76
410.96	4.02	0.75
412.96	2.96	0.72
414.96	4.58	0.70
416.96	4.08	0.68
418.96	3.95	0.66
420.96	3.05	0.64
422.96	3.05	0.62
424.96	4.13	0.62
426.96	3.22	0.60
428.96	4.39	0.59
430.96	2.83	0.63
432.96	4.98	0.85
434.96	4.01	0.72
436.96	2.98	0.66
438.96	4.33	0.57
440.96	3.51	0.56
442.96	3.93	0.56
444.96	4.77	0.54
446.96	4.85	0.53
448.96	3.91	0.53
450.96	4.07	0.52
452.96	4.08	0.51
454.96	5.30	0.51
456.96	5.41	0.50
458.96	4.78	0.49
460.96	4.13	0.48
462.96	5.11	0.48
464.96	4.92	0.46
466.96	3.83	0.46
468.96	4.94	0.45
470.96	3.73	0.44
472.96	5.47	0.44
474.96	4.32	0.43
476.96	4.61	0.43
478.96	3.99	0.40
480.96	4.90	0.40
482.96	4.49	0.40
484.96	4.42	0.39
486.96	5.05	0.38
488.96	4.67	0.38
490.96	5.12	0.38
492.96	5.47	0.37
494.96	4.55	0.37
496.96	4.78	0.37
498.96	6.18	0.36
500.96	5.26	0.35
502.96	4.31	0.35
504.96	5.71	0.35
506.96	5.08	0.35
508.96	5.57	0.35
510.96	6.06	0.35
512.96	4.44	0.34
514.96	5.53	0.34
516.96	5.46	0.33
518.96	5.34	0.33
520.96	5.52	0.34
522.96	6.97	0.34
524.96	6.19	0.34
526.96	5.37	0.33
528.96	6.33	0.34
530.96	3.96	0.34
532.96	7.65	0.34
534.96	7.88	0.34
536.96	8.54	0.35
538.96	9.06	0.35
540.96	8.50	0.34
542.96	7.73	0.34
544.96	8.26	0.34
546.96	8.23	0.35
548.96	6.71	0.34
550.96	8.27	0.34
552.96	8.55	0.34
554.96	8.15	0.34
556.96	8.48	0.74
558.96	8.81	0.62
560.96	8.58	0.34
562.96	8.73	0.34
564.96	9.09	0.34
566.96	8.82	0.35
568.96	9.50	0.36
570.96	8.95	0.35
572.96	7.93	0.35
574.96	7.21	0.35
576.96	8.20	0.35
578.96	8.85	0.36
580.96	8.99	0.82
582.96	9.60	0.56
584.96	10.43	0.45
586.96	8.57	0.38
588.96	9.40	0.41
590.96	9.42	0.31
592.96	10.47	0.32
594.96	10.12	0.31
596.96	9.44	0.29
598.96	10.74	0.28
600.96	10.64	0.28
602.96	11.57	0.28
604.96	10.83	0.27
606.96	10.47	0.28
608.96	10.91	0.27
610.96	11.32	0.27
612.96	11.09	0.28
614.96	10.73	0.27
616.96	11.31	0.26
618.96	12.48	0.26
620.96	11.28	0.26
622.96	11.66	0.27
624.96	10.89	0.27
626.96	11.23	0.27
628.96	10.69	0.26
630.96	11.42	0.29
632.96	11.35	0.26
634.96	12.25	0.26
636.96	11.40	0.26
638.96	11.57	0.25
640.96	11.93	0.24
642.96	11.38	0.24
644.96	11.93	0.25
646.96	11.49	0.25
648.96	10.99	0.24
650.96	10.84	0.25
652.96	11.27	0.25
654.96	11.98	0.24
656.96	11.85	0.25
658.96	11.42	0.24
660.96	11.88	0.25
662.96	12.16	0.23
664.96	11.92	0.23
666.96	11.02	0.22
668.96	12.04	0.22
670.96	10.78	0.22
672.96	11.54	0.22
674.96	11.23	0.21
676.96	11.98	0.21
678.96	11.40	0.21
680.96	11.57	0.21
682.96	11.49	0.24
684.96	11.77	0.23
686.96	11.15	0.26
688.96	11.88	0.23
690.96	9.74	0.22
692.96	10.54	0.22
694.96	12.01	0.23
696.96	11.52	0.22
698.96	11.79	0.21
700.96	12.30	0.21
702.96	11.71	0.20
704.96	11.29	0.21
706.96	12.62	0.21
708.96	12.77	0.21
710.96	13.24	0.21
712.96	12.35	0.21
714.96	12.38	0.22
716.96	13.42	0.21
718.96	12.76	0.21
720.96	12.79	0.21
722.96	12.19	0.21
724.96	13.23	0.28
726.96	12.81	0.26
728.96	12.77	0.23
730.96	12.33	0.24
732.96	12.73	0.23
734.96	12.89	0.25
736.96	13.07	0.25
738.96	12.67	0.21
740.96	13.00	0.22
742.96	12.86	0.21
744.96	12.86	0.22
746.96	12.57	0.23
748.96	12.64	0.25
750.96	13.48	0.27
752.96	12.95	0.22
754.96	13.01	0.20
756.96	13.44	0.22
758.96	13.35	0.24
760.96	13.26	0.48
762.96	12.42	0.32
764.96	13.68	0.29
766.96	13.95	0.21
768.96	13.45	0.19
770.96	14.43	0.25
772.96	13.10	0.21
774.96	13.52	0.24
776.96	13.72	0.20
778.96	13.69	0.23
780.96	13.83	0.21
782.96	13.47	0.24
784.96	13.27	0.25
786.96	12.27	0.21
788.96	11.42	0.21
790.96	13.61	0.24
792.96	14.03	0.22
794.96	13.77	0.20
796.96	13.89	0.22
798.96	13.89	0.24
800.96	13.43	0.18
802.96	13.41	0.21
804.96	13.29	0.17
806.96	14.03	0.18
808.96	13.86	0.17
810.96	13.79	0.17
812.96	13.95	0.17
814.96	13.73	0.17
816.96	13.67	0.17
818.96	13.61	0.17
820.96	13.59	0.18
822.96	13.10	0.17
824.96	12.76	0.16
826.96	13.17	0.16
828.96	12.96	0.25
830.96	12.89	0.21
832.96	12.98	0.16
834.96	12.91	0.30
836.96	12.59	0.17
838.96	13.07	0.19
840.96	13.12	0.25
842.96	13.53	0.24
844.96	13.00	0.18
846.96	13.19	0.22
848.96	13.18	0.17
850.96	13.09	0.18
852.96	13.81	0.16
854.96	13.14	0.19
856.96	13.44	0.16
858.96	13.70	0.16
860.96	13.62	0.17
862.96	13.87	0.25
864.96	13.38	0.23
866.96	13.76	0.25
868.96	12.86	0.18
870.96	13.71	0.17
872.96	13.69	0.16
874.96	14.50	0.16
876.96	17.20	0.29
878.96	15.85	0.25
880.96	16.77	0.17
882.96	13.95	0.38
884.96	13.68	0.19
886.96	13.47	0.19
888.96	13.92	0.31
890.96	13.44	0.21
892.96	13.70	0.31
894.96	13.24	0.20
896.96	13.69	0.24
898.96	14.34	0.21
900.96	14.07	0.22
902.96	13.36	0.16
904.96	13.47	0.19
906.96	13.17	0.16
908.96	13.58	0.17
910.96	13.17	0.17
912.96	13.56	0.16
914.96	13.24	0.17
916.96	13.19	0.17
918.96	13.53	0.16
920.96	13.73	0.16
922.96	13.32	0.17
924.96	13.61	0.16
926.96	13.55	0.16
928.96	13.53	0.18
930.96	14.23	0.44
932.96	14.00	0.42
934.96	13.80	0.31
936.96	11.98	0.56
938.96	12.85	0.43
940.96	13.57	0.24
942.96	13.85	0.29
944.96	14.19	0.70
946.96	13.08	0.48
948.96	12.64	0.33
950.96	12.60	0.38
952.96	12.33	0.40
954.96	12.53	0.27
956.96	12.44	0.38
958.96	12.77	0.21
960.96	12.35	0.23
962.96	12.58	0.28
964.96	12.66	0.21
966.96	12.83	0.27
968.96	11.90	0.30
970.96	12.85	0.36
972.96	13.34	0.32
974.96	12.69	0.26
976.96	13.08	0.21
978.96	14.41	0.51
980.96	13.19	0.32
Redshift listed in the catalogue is 0.34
